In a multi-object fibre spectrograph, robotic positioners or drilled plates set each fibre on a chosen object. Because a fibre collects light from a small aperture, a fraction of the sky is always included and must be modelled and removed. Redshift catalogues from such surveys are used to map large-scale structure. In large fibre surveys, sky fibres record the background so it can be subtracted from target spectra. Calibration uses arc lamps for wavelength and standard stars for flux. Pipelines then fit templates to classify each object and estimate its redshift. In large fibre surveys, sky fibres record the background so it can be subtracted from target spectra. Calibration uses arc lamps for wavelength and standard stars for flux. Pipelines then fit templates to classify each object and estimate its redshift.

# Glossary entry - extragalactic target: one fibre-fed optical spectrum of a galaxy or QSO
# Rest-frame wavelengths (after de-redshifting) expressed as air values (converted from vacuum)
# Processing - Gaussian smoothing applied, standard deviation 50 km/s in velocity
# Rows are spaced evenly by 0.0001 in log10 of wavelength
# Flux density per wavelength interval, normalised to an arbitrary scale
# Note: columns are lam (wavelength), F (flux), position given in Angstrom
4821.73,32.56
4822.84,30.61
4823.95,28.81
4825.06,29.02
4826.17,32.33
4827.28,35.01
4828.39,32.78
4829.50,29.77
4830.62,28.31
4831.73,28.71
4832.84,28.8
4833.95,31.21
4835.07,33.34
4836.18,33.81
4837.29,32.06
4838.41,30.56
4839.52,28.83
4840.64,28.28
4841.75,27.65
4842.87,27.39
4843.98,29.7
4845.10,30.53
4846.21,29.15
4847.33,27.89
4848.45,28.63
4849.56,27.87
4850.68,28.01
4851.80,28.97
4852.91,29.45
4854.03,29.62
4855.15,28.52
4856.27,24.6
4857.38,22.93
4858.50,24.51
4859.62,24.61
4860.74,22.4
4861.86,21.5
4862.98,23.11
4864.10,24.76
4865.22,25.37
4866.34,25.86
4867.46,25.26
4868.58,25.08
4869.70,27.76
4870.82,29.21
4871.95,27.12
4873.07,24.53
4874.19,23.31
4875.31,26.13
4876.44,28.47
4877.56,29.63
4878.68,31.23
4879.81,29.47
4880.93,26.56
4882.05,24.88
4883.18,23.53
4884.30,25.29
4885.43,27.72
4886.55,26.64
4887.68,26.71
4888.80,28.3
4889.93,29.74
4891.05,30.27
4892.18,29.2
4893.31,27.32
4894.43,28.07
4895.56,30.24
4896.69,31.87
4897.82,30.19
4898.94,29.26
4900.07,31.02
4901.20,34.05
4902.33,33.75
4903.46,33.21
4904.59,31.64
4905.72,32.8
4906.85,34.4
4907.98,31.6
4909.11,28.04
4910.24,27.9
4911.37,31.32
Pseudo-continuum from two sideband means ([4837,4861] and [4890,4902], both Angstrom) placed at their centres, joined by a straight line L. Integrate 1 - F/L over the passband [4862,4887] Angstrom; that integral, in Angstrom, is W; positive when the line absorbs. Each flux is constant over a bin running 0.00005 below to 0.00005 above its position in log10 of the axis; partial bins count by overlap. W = 2.4 Angstrom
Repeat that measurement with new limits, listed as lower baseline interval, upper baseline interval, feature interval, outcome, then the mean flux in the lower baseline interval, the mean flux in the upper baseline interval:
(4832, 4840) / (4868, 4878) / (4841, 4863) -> 1.8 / 31.2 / 26.8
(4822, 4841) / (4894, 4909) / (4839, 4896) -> 7.5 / 30.8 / 31.6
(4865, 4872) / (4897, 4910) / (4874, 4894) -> 0.9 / 26.5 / 31.7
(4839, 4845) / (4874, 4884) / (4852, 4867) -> 1.4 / 28.5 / 27.1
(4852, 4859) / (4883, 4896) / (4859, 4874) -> 1.1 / 26.8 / 27.9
